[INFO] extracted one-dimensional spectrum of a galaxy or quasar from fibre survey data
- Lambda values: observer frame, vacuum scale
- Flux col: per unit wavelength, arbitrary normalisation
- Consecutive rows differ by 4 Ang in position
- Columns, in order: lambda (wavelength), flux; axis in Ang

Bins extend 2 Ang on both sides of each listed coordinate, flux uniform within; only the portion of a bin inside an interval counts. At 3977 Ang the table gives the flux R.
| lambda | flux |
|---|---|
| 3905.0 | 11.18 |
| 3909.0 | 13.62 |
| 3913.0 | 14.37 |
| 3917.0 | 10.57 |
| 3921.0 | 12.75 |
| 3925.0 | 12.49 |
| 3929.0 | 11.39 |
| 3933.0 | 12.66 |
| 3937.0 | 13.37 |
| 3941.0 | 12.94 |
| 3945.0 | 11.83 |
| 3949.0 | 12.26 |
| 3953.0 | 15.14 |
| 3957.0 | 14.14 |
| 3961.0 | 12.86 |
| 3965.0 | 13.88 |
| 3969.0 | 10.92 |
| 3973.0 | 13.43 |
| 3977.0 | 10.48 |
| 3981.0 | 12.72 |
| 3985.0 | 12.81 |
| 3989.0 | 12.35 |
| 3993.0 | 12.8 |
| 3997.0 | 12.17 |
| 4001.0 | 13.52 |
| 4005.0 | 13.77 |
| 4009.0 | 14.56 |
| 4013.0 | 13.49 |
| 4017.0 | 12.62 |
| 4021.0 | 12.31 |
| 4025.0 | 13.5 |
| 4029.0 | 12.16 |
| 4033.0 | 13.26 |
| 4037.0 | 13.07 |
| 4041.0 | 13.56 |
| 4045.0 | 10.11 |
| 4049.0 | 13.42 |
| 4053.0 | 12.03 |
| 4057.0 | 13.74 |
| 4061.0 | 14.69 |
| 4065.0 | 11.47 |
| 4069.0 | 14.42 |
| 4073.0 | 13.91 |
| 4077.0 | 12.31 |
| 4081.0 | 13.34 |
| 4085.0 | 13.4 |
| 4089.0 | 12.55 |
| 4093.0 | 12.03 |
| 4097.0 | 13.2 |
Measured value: 10.48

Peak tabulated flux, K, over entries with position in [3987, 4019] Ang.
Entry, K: 14.56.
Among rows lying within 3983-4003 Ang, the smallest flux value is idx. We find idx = 12.17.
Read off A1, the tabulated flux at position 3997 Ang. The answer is 12.17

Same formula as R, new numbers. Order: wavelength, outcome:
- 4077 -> 12.31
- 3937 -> 13.37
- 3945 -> 11.83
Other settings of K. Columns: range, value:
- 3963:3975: 13.88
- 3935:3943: 13.37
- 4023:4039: 13.5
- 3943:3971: 15.14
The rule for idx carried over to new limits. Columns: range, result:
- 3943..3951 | 11.83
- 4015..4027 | 12.31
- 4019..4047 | 10.11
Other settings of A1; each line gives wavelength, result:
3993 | 12.8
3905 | 11.18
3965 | 13.88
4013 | 13.49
